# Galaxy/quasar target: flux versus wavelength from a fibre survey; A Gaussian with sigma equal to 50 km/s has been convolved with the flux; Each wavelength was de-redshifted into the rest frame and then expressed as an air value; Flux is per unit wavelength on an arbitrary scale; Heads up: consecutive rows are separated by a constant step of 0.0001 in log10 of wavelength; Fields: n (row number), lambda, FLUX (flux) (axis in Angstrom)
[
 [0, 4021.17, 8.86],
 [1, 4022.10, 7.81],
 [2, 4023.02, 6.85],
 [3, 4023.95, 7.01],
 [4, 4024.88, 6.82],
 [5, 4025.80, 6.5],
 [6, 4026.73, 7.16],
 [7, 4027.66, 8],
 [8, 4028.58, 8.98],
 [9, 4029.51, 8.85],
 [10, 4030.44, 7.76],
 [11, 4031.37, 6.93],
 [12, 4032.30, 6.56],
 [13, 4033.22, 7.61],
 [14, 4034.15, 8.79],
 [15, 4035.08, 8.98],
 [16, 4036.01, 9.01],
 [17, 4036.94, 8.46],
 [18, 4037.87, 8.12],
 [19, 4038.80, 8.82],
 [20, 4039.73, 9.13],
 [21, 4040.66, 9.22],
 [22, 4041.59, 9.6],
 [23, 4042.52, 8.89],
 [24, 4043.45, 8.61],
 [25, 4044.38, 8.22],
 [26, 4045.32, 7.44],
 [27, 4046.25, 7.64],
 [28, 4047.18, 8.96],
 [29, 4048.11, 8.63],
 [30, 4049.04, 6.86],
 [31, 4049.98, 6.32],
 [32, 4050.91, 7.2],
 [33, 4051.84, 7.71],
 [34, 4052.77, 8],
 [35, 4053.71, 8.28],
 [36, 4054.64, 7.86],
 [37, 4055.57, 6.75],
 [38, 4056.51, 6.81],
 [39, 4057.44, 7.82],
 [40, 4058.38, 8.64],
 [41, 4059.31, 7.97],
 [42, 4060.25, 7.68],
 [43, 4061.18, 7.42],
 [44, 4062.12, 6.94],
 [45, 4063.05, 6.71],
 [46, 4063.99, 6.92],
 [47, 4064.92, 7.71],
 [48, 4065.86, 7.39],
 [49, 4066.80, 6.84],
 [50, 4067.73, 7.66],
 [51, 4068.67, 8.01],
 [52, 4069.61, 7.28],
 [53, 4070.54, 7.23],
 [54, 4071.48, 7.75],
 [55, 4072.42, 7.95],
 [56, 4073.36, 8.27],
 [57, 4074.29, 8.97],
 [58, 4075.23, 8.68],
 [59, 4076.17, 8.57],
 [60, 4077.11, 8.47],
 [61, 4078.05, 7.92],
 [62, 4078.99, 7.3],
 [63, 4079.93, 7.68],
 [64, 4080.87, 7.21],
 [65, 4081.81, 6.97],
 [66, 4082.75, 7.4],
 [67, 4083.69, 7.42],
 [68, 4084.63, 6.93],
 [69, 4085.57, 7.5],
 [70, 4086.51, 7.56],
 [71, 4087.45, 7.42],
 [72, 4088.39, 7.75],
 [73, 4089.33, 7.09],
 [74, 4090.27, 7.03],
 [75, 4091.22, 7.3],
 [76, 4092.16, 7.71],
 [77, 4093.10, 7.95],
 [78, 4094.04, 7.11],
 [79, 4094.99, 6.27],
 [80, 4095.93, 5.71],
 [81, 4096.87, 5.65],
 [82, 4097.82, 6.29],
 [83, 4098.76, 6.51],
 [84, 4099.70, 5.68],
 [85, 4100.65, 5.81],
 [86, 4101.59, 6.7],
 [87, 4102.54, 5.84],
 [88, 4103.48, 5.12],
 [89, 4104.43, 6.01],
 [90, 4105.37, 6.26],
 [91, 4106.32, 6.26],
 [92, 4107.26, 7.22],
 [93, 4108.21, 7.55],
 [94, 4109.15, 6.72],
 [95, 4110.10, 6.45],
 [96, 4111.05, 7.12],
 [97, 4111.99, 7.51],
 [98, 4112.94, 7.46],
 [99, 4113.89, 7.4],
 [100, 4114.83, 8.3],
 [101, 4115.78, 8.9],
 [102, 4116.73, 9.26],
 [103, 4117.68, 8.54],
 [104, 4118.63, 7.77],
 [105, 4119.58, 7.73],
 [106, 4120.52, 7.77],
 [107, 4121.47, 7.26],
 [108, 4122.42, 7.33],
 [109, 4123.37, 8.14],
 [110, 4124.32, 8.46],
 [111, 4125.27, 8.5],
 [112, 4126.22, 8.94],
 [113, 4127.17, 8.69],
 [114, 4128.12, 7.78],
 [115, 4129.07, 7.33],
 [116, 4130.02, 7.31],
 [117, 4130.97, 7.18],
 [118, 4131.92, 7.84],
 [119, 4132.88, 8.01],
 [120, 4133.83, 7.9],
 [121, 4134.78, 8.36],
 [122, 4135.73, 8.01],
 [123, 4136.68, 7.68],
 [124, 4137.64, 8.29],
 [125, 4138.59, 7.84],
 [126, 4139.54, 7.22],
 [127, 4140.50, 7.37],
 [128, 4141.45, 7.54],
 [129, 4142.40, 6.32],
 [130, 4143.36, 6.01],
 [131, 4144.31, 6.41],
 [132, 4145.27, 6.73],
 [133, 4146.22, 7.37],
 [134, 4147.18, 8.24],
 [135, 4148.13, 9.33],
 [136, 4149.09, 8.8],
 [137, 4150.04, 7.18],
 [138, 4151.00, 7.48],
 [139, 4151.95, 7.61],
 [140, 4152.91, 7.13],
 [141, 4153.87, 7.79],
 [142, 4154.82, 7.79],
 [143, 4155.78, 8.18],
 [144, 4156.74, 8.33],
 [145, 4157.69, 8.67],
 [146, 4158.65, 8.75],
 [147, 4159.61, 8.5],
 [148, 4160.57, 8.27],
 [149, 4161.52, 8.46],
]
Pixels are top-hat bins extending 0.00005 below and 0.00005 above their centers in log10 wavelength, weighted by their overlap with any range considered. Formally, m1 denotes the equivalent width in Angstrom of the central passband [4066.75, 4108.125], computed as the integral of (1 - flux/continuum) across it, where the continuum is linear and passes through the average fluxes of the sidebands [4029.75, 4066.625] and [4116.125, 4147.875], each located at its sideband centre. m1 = 3.6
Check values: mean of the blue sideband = 7.9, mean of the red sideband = 7.75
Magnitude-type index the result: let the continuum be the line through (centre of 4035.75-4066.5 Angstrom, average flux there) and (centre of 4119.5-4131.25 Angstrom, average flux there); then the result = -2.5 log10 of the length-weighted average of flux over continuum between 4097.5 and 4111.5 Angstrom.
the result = 0.23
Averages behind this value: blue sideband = 7.92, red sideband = 7.9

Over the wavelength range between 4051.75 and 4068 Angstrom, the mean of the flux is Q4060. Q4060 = 7.5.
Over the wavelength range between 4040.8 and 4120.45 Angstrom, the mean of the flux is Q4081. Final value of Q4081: 7.44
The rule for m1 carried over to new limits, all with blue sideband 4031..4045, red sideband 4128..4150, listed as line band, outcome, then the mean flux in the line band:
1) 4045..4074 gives 2.45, 7.58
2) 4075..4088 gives 0.74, 7.63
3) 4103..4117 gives 1.25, 7.14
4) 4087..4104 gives 2.91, 6.6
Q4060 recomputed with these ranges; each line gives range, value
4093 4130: 7.21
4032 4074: 7.89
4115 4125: 8.13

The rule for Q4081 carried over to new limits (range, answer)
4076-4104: 6.97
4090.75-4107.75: 6.41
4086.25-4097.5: 7.02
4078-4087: 7.36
